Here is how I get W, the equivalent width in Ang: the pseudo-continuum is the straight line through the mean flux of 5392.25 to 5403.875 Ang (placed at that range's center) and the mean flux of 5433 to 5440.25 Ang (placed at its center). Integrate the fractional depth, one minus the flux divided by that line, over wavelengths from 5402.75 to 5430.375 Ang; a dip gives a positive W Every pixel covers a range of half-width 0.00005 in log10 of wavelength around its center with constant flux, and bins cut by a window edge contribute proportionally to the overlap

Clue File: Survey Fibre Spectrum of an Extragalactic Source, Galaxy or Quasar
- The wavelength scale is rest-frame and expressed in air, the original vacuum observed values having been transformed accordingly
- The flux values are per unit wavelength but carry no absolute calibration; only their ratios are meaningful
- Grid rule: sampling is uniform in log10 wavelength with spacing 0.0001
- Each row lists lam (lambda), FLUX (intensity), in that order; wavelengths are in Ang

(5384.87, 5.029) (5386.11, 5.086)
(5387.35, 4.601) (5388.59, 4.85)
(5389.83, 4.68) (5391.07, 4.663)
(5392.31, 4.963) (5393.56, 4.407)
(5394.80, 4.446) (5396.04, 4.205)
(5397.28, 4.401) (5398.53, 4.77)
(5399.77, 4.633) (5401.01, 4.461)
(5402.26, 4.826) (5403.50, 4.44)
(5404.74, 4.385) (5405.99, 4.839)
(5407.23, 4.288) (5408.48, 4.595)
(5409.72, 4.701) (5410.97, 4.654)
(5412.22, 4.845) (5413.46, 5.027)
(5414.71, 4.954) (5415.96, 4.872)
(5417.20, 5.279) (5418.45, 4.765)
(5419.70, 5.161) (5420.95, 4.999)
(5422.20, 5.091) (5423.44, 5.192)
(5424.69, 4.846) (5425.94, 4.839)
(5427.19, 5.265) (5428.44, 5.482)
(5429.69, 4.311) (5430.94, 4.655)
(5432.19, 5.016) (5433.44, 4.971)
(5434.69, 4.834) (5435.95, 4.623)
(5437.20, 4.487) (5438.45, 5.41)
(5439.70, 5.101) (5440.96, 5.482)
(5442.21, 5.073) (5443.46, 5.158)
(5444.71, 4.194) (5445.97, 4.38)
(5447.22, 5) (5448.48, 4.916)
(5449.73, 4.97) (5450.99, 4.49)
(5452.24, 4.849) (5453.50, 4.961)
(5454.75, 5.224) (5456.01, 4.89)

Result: -0.84 Ang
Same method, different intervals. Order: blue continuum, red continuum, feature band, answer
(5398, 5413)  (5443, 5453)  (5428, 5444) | -0.9 Ang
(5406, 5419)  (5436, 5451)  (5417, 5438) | -0.4 Ang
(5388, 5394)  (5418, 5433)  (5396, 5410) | 0.7 Ang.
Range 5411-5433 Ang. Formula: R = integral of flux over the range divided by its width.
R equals 4.97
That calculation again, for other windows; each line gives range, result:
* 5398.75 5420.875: 4.76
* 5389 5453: 4.8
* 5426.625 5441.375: 4.96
